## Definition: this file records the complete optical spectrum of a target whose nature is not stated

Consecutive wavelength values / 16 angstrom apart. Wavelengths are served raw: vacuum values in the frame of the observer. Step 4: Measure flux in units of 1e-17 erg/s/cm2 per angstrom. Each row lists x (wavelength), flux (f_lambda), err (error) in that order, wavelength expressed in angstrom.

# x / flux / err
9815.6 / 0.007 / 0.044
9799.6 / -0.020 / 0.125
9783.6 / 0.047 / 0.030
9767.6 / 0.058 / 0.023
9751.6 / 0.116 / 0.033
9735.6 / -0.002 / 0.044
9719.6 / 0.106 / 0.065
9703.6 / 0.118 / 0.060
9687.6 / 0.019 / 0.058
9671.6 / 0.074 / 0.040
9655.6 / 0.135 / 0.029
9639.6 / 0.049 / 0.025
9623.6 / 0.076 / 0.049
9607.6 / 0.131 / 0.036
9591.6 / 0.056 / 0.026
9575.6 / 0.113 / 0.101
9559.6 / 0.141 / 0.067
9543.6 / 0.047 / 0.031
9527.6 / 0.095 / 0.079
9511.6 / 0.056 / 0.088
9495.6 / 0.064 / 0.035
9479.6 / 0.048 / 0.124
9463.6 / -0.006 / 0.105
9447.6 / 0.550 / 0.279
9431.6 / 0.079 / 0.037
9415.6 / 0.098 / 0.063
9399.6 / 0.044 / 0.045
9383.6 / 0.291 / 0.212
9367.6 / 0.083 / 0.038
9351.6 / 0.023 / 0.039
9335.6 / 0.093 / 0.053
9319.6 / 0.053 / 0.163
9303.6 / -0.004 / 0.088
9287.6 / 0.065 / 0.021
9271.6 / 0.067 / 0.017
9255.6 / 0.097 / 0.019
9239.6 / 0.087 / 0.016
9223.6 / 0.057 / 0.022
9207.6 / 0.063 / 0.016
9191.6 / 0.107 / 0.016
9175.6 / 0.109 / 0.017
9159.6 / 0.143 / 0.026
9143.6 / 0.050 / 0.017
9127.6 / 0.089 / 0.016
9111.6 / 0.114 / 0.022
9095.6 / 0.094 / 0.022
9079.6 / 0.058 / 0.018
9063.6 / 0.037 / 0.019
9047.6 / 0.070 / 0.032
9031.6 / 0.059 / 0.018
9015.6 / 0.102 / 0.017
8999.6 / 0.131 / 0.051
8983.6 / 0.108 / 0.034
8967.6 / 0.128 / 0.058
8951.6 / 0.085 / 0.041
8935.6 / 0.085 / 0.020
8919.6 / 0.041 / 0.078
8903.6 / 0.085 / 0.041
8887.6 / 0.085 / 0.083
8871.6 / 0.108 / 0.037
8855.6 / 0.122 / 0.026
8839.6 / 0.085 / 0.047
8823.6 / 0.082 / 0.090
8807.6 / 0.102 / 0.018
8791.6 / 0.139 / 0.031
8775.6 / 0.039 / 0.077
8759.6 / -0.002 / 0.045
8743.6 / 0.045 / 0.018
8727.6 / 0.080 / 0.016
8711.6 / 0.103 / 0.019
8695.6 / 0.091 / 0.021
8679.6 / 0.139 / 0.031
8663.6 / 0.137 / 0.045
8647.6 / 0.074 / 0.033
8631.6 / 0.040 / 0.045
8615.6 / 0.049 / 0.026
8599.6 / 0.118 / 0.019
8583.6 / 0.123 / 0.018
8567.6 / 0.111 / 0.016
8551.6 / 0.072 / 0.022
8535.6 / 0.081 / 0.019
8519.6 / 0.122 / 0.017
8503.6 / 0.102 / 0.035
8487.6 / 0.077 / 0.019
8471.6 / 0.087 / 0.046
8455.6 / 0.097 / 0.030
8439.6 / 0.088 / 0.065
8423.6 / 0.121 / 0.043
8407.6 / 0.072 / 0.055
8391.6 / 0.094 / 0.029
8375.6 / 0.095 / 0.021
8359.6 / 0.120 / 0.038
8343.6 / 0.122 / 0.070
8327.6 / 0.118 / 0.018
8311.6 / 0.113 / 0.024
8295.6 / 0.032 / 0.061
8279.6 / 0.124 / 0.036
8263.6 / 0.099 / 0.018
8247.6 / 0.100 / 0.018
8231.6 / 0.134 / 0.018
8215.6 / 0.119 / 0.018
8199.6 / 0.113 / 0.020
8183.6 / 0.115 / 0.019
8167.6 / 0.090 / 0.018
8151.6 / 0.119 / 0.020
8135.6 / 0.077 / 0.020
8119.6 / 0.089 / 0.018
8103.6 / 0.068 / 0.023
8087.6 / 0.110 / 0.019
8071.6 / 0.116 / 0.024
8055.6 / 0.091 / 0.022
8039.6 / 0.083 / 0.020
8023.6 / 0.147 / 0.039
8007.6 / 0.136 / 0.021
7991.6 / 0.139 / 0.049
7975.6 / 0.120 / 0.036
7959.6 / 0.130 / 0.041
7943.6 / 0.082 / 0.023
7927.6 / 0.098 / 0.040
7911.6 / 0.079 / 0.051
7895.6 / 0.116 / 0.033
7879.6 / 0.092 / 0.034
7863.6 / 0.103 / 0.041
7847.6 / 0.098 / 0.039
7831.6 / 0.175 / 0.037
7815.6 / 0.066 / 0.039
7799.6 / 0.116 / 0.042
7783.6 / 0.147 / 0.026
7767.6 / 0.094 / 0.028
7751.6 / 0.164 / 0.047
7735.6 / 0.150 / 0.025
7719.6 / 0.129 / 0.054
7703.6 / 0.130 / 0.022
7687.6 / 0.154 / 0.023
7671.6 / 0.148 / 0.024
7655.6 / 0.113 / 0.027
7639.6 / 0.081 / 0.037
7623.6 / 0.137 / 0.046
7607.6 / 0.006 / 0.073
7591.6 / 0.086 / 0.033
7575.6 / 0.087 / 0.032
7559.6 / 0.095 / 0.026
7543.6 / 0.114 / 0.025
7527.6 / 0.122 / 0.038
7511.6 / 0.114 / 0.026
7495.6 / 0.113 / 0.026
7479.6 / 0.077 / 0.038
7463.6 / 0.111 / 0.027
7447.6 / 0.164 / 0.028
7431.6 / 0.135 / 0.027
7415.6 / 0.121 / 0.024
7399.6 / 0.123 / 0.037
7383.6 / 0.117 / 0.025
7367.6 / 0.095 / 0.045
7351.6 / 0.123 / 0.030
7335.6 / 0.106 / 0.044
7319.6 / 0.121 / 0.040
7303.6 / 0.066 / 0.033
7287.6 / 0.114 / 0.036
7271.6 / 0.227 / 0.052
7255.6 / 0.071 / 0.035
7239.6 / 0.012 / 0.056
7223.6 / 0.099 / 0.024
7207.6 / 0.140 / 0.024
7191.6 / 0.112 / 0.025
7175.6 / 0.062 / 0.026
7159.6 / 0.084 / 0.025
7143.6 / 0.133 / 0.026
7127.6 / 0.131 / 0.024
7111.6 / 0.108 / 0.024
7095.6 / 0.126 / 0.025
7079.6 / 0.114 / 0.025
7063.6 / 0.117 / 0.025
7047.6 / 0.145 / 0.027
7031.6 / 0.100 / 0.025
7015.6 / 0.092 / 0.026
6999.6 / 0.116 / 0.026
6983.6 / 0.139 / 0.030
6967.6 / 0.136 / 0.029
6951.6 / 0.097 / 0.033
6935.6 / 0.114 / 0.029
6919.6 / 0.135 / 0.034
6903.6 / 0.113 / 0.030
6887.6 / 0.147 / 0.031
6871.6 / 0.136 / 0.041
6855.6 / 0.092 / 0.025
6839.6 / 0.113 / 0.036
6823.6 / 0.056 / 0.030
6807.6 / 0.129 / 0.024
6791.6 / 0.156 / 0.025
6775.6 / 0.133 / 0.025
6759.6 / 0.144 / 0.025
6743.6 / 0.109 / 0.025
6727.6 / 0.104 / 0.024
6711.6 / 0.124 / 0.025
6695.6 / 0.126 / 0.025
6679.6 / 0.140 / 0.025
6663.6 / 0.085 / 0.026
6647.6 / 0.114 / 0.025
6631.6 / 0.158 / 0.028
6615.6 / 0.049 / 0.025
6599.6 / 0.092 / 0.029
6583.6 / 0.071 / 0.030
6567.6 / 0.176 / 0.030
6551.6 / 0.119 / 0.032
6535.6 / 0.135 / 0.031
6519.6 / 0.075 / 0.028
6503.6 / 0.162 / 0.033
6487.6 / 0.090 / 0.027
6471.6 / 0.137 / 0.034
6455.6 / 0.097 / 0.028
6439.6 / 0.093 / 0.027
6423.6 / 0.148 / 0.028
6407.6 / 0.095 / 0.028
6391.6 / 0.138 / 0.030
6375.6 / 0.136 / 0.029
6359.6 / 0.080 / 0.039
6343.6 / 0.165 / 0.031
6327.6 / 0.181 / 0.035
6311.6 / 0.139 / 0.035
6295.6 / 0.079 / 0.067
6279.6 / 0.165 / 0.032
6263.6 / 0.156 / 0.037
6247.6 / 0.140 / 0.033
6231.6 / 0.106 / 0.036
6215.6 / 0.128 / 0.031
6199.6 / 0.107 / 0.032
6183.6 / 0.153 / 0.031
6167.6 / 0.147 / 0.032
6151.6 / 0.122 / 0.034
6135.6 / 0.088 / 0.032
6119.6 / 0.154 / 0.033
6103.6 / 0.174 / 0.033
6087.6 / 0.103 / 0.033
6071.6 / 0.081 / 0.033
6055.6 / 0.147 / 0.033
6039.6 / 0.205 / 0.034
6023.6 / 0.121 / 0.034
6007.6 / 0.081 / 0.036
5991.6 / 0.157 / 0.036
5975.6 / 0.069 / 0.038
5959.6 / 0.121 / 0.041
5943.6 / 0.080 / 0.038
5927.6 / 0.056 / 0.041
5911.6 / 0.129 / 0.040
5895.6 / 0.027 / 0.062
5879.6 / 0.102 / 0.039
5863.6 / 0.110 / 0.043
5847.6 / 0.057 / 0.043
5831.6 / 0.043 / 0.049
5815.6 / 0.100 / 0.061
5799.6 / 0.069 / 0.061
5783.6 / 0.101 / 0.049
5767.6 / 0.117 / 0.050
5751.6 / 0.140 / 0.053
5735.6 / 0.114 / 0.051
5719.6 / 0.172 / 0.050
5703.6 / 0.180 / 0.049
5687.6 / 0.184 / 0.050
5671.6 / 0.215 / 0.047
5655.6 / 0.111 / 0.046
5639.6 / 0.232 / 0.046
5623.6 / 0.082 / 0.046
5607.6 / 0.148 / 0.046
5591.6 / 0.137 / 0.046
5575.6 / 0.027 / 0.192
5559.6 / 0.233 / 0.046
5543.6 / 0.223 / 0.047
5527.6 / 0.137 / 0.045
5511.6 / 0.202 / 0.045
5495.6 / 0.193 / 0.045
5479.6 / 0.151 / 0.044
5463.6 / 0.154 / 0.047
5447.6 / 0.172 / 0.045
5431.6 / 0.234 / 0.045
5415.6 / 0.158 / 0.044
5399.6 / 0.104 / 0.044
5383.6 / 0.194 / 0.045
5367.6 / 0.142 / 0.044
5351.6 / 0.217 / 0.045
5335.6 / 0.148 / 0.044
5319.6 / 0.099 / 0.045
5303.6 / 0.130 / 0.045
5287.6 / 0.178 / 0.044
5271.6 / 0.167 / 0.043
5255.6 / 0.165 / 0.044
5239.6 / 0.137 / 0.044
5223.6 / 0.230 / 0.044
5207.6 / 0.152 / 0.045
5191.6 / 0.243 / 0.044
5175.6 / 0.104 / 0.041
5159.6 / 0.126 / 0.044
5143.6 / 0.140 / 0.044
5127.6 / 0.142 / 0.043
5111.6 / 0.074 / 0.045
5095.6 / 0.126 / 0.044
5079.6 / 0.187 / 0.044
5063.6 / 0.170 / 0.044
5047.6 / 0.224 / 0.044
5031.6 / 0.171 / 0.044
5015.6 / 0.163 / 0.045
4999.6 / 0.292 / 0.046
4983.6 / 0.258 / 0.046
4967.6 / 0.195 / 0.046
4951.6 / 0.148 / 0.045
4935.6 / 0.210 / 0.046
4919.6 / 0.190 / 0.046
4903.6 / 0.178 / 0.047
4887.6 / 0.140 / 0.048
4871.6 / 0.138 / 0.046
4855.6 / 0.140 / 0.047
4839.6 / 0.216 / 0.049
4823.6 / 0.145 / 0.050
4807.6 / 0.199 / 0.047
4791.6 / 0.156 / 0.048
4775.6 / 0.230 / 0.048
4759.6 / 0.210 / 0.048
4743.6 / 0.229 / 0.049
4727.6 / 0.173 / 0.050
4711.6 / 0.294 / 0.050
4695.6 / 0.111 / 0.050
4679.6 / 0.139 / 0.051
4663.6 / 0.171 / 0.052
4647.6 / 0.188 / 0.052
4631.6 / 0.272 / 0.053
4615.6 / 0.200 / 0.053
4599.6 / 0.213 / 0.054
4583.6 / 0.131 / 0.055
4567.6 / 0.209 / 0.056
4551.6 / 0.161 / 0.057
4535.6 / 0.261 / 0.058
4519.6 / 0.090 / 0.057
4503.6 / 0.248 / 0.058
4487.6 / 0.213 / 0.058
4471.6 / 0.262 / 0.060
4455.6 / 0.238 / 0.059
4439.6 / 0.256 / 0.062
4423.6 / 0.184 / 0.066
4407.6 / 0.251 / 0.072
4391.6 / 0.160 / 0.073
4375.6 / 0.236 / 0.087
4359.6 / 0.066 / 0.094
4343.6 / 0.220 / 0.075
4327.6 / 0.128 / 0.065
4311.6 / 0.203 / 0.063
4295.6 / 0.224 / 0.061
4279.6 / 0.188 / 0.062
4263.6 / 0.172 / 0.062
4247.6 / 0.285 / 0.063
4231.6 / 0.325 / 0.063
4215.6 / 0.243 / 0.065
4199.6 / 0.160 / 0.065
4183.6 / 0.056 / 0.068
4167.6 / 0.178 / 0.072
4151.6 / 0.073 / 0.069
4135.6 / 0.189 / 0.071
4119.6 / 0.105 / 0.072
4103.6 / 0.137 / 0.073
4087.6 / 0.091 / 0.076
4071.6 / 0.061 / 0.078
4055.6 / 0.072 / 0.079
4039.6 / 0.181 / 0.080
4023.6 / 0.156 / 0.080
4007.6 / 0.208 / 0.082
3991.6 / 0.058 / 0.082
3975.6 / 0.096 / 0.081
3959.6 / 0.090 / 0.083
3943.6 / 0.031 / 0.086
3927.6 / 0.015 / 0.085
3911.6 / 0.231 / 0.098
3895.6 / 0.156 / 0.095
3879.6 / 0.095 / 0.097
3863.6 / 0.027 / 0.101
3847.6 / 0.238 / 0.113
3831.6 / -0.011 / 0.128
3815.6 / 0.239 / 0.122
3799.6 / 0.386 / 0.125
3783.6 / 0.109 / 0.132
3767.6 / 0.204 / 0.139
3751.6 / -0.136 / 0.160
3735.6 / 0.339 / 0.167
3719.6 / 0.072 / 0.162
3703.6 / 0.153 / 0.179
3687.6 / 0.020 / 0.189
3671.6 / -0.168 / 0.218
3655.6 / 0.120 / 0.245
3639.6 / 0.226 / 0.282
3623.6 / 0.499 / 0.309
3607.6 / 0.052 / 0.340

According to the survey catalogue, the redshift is 0.108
